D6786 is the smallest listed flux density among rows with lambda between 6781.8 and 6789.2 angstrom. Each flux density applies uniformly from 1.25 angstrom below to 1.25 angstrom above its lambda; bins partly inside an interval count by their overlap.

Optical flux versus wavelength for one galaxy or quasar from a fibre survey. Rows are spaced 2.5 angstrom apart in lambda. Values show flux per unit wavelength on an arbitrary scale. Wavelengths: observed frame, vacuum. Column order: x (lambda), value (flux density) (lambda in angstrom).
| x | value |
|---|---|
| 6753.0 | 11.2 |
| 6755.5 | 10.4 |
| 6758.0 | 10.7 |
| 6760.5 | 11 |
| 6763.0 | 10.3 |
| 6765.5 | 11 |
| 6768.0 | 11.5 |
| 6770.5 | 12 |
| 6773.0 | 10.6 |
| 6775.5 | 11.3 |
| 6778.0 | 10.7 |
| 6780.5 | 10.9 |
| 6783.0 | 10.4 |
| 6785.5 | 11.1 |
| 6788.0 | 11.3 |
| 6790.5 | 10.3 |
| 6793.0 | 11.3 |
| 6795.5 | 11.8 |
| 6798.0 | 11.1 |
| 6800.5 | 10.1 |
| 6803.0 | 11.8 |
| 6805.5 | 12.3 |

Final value 10.4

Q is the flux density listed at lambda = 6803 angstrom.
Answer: 11.8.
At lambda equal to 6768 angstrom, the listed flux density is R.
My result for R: 11.5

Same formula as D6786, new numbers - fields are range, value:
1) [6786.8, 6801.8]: 10.1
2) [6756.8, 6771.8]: 10.3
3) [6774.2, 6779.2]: 10.7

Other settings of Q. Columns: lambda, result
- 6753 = 11.2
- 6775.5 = 11.3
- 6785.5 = 11.1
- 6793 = 11.3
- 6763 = 10.3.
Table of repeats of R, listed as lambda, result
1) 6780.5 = 10.9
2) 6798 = 11.1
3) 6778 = 10.7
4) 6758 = 10.7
